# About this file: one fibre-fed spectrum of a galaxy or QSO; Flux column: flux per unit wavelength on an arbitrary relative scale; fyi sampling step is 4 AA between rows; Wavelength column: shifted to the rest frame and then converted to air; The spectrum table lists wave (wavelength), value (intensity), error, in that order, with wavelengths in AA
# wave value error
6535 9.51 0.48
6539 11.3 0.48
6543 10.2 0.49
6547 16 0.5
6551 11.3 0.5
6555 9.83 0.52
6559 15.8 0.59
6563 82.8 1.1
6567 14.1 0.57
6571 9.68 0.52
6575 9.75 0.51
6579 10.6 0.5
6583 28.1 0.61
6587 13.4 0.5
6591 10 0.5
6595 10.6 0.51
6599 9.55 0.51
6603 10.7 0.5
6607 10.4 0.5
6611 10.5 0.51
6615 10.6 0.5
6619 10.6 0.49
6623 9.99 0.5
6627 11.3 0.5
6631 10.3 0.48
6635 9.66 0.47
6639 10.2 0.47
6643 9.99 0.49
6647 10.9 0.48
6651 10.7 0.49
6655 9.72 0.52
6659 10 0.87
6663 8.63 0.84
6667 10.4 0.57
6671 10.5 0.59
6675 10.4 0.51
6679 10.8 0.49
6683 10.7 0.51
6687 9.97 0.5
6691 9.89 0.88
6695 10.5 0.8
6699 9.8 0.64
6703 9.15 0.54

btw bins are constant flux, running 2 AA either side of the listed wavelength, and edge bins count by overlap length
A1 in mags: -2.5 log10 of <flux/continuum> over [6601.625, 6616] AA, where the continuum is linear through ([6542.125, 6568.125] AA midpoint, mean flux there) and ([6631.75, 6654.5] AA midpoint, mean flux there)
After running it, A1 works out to 0.42 mag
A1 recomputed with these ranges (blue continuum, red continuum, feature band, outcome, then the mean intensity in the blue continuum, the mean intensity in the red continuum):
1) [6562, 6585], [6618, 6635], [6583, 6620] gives 0.38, 23.4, 10.4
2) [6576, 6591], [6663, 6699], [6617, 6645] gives 0.26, 15.9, 10.3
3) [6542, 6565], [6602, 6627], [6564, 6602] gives 0.24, 24.9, 10.5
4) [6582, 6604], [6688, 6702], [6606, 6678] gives 0.14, 13.2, 9.99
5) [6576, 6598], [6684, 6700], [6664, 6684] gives 0.03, 14.1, 10.1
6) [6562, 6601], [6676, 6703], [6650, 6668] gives 0.26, 18.2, 10.2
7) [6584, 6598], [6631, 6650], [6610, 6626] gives 0.07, 12.4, 10.2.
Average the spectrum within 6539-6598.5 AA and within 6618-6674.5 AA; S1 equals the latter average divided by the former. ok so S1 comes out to 0.58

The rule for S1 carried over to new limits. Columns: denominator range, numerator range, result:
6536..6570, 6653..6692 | 0.49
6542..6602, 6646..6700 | 0.58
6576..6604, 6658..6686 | 0.77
